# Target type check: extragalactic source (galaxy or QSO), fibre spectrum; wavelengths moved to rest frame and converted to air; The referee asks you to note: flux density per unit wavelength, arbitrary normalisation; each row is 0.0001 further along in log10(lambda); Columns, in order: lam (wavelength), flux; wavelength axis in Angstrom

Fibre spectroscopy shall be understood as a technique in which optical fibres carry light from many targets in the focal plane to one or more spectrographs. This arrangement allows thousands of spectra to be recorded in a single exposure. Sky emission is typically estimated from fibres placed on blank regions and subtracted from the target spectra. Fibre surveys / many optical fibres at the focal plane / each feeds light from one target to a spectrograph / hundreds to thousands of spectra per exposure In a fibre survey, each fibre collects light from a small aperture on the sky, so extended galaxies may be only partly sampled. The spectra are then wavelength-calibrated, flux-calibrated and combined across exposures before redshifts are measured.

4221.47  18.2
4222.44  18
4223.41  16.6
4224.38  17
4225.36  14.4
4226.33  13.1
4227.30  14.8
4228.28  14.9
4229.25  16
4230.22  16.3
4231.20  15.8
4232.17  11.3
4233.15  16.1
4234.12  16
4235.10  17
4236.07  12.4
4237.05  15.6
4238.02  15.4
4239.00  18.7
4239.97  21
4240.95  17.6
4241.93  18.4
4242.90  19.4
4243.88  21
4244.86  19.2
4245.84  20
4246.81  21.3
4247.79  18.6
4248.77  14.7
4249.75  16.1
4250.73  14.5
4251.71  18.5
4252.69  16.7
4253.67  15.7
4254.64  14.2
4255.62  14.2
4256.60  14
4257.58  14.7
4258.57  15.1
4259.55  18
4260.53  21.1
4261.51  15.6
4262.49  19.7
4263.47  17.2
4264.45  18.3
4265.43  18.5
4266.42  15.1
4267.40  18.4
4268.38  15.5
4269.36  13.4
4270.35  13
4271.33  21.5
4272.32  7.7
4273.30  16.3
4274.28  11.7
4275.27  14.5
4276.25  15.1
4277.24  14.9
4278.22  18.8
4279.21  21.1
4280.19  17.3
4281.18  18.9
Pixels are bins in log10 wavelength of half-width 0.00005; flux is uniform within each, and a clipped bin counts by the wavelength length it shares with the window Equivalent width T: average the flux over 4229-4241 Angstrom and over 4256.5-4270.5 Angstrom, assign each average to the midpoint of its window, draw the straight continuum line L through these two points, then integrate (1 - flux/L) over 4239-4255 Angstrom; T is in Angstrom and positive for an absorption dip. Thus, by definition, -1.7 Angstrom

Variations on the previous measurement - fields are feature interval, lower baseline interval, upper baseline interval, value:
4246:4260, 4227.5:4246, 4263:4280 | 0.2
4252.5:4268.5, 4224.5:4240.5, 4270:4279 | -1.5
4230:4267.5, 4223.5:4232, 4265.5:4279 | -4.2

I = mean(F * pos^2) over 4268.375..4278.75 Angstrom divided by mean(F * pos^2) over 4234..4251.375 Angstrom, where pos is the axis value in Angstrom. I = 0.8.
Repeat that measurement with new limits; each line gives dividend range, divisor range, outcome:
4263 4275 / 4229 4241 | 0.98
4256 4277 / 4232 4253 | 0.93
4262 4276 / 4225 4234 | 1.08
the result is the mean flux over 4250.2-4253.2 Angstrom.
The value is 16.5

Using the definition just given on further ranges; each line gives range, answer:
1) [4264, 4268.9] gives 17.1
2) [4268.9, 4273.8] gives 14.4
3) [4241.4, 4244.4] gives 19.6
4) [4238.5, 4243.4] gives 19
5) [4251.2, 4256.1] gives 15.9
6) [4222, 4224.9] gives 17.1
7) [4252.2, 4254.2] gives 16.2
